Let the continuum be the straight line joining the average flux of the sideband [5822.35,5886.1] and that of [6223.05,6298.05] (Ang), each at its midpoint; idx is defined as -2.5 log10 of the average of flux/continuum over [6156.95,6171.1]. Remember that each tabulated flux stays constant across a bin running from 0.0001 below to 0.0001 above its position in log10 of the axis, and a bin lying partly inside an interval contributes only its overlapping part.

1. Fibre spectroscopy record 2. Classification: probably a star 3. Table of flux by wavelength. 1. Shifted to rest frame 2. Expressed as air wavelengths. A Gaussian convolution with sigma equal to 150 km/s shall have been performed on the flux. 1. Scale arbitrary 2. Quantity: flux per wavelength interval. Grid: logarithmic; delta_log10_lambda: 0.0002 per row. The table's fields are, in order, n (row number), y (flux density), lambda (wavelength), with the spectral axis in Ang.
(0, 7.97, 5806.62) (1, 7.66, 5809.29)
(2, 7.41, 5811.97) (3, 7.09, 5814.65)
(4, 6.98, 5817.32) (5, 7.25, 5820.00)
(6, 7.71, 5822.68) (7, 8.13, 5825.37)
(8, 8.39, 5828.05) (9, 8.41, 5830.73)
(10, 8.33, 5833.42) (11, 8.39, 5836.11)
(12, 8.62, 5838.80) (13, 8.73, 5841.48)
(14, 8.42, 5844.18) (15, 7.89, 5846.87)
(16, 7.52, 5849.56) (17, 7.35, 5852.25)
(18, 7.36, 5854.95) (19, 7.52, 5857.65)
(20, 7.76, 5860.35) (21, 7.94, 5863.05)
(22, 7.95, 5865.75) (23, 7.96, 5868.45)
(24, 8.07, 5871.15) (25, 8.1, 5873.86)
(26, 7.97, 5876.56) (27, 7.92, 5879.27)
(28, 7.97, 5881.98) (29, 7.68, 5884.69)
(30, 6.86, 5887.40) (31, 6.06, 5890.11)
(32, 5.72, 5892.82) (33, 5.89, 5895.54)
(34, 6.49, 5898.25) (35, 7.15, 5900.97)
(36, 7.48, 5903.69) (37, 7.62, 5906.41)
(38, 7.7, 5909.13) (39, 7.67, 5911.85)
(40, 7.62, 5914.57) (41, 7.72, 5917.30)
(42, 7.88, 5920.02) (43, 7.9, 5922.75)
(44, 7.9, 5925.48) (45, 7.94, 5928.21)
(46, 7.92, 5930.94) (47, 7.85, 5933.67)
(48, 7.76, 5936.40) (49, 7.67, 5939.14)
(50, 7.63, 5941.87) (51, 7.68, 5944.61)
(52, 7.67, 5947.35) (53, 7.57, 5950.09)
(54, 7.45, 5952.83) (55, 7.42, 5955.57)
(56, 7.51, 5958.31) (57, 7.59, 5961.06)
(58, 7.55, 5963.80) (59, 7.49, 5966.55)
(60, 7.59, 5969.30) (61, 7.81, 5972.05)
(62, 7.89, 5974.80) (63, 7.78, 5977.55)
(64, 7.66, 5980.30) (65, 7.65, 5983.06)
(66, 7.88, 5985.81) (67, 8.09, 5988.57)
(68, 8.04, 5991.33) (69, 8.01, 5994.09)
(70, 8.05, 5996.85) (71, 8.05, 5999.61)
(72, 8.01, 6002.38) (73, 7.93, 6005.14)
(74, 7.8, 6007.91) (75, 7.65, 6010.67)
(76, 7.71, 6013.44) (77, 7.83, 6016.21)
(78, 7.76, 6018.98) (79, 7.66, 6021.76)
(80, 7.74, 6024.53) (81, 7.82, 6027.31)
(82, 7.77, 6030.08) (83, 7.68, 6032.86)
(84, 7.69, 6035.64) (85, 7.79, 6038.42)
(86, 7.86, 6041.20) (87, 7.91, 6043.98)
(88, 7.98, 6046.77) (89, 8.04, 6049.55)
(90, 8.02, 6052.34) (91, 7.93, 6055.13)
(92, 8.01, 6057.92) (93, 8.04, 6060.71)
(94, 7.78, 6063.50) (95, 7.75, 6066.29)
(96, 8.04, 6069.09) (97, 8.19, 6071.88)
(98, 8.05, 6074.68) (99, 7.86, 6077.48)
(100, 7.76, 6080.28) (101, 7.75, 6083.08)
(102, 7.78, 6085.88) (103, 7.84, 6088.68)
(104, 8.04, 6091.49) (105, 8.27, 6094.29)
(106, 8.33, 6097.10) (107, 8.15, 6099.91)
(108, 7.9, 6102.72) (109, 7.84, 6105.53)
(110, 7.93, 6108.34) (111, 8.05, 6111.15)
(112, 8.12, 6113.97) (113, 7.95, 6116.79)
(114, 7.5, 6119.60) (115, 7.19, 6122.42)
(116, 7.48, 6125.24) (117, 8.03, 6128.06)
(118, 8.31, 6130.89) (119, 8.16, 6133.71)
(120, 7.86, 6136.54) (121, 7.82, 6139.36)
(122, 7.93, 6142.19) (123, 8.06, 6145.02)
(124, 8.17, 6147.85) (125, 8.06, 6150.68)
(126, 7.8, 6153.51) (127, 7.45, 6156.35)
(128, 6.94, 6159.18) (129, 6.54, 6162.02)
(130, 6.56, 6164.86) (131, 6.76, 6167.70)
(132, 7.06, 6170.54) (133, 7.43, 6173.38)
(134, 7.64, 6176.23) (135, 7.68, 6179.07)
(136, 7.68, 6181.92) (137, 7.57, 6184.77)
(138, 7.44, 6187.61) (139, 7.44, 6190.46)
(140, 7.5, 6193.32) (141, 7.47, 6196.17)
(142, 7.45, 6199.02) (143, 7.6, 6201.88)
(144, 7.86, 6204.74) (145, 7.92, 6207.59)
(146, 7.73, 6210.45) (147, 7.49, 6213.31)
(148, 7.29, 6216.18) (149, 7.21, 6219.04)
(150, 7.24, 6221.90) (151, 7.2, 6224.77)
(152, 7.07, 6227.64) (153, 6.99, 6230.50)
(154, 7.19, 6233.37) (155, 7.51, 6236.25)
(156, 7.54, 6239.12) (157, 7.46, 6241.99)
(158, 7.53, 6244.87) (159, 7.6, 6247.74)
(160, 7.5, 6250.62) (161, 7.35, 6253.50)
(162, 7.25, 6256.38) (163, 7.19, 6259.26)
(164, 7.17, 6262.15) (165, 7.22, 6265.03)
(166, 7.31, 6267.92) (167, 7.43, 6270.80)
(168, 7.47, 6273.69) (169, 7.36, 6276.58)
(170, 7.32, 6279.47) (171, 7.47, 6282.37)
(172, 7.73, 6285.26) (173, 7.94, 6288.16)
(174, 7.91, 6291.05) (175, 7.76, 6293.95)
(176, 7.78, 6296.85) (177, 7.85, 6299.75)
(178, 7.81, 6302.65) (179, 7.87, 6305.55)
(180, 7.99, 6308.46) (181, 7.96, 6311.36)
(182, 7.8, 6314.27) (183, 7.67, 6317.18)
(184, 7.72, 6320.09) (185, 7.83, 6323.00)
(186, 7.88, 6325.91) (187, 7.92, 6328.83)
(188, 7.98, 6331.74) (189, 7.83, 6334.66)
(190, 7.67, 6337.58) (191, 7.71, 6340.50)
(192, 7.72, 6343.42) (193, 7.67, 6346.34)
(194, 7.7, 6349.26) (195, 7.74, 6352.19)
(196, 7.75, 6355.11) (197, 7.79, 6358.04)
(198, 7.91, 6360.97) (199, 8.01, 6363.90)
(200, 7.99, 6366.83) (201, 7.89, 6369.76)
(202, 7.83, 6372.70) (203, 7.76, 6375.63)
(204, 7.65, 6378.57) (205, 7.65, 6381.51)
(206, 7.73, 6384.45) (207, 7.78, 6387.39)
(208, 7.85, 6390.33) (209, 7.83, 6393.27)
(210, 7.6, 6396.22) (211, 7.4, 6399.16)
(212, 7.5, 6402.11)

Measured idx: 0.117 mag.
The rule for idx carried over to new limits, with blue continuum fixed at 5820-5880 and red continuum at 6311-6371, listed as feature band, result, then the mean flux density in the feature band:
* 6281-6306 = 0.006 mag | 7.79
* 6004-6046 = 0.022 mag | 7.77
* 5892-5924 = 0.103 mag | 7.26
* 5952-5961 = 0.068 mag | 7.48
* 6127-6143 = -0.017 mag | 8.02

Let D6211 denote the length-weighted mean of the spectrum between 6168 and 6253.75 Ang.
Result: 7.45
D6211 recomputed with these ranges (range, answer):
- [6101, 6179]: 7.65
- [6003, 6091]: 7.86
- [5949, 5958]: 7.49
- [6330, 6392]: 7.79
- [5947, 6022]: 7.76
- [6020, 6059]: 7.85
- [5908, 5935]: 7.81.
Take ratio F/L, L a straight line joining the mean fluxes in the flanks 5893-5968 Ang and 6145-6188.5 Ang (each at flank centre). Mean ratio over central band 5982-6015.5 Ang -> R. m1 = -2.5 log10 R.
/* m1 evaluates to -0.06 mag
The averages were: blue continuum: 7.52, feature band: 7.91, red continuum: 7.41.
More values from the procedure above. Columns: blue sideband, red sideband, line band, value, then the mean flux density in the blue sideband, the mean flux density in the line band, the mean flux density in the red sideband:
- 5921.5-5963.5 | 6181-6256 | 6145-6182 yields 0.02 mag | 7.69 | 7.38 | 7.45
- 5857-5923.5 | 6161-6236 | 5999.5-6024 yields -0.06 mag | 7.46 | 7.81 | 7.35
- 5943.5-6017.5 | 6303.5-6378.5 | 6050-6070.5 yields -0.02 mag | 7.76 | 7.94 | 7.82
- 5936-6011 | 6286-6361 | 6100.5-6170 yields 0.01 mag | 7.75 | 7.68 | 7.81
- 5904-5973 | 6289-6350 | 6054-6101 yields -0.03 mag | 7.68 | 7.97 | 7.81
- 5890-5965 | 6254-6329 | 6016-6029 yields -0.04 mag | 7.45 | 7.76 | 7.63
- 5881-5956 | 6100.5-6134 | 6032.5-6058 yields -0.03 mag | 7.42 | 7.89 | 7.87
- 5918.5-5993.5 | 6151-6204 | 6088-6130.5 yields -0.06 mag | 7.74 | 7.92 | 7.36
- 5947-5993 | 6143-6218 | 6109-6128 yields -0.03 mag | 7.69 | 7.75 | 7.49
